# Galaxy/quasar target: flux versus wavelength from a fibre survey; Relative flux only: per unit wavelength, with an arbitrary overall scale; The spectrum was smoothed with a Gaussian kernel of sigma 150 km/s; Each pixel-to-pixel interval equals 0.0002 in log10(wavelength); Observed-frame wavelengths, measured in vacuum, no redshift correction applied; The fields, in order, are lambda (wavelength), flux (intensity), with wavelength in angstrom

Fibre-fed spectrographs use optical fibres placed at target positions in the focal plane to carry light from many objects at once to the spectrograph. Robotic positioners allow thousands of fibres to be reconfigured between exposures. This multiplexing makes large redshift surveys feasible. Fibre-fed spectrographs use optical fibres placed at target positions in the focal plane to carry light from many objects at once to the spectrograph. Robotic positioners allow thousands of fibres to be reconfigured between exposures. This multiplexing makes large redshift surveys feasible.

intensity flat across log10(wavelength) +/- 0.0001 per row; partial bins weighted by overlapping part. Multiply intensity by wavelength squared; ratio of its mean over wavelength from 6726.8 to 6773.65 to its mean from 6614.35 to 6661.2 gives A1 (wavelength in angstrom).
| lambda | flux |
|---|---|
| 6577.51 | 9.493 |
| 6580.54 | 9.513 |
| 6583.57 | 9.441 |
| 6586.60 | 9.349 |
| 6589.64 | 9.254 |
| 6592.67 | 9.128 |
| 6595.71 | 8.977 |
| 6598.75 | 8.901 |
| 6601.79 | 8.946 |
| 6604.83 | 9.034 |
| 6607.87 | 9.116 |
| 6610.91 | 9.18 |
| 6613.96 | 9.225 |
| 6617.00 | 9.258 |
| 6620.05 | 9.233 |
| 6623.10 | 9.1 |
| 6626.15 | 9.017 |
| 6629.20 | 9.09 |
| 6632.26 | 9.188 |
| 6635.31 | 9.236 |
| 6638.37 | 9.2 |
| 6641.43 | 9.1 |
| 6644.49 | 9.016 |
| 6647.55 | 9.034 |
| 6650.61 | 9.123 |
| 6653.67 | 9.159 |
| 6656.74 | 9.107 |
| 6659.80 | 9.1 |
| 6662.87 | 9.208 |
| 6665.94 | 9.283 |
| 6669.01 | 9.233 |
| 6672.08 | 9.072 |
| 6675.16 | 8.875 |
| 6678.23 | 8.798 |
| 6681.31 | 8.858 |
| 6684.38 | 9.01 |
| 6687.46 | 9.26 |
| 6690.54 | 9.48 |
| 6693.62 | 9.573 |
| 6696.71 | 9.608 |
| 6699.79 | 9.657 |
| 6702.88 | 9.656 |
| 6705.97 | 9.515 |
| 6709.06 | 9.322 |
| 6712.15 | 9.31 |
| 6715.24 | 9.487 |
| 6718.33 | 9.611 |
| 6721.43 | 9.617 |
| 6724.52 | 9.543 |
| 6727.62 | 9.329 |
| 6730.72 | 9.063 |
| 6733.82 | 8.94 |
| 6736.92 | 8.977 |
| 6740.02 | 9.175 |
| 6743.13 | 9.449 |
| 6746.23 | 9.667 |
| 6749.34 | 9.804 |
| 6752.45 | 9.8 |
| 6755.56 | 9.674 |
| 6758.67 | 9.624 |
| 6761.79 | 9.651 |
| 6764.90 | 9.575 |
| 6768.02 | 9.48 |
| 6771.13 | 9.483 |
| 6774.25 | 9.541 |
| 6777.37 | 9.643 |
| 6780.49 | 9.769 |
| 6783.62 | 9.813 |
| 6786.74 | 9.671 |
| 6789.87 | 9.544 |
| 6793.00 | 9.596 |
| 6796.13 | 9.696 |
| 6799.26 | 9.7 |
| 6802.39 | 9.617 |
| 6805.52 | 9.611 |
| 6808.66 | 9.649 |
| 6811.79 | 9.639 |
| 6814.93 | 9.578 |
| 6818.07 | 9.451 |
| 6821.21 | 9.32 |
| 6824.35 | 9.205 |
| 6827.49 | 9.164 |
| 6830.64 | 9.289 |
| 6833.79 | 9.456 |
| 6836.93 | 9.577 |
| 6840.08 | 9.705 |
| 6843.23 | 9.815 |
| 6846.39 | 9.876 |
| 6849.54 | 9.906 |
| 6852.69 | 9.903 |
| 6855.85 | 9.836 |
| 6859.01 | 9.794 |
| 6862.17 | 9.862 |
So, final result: 1.07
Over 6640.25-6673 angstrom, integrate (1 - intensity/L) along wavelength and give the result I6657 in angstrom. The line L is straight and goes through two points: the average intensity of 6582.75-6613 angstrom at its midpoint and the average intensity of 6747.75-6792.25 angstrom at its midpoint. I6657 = 0.6 angstrom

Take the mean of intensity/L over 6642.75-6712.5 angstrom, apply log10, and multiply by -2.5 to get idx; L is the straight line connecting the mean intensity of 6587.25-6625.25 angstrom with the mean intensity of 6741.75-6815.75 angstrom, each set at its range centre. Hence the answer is 0.01 mag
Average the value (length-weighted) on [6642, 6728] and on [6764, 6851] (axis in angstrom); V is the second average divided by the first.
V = 1.03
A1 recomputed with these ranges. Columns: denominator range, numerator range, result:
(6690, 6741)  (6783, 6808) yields 1.05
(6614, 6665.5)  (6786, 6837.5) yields 1.10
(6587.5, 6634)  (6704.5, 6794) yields 1.09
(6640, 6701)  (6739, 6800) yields 1.08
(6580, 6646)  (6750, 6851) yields 1.11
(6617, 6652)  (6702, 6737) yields 1.05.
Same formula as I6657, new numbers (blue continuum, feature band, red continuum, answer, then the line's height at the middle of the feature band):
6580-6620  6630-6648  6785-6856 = 0.2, 9.25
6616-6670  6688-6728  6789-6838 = -1.0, 9.28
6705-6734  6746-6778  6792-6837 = -0.6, 9.44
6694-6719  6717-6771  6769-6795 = 0.6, 9.57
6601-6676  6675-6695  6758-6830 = 0.3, 9.26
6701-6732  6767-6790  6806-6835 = -0.5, 9.43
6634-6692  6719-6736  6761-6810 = 0.1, 9.38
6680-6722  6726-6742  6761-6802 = 0.7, 9.51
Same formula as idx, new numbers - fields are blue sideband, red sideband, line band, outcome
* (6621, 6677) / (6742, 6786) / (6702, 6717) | -0.007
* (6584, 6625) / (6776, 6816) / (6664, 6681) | 0.033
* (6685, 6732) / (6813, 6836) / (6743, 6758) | -0.031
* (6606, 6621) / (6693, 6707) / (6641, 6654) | 0.032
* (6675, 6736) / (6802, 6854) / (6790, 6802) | -0.015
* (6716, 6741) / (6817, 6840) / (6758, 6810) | -0.033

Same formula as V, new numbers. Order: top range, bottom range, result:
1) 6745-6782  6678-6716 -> 1.03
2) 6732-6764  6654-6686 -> 1.05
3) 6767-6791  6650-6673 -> 1.05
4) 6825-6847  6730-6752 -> 1.02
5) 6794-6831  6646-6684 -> 1.05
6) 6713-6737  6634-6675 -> 1.02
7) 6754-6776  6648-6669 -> 1.05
